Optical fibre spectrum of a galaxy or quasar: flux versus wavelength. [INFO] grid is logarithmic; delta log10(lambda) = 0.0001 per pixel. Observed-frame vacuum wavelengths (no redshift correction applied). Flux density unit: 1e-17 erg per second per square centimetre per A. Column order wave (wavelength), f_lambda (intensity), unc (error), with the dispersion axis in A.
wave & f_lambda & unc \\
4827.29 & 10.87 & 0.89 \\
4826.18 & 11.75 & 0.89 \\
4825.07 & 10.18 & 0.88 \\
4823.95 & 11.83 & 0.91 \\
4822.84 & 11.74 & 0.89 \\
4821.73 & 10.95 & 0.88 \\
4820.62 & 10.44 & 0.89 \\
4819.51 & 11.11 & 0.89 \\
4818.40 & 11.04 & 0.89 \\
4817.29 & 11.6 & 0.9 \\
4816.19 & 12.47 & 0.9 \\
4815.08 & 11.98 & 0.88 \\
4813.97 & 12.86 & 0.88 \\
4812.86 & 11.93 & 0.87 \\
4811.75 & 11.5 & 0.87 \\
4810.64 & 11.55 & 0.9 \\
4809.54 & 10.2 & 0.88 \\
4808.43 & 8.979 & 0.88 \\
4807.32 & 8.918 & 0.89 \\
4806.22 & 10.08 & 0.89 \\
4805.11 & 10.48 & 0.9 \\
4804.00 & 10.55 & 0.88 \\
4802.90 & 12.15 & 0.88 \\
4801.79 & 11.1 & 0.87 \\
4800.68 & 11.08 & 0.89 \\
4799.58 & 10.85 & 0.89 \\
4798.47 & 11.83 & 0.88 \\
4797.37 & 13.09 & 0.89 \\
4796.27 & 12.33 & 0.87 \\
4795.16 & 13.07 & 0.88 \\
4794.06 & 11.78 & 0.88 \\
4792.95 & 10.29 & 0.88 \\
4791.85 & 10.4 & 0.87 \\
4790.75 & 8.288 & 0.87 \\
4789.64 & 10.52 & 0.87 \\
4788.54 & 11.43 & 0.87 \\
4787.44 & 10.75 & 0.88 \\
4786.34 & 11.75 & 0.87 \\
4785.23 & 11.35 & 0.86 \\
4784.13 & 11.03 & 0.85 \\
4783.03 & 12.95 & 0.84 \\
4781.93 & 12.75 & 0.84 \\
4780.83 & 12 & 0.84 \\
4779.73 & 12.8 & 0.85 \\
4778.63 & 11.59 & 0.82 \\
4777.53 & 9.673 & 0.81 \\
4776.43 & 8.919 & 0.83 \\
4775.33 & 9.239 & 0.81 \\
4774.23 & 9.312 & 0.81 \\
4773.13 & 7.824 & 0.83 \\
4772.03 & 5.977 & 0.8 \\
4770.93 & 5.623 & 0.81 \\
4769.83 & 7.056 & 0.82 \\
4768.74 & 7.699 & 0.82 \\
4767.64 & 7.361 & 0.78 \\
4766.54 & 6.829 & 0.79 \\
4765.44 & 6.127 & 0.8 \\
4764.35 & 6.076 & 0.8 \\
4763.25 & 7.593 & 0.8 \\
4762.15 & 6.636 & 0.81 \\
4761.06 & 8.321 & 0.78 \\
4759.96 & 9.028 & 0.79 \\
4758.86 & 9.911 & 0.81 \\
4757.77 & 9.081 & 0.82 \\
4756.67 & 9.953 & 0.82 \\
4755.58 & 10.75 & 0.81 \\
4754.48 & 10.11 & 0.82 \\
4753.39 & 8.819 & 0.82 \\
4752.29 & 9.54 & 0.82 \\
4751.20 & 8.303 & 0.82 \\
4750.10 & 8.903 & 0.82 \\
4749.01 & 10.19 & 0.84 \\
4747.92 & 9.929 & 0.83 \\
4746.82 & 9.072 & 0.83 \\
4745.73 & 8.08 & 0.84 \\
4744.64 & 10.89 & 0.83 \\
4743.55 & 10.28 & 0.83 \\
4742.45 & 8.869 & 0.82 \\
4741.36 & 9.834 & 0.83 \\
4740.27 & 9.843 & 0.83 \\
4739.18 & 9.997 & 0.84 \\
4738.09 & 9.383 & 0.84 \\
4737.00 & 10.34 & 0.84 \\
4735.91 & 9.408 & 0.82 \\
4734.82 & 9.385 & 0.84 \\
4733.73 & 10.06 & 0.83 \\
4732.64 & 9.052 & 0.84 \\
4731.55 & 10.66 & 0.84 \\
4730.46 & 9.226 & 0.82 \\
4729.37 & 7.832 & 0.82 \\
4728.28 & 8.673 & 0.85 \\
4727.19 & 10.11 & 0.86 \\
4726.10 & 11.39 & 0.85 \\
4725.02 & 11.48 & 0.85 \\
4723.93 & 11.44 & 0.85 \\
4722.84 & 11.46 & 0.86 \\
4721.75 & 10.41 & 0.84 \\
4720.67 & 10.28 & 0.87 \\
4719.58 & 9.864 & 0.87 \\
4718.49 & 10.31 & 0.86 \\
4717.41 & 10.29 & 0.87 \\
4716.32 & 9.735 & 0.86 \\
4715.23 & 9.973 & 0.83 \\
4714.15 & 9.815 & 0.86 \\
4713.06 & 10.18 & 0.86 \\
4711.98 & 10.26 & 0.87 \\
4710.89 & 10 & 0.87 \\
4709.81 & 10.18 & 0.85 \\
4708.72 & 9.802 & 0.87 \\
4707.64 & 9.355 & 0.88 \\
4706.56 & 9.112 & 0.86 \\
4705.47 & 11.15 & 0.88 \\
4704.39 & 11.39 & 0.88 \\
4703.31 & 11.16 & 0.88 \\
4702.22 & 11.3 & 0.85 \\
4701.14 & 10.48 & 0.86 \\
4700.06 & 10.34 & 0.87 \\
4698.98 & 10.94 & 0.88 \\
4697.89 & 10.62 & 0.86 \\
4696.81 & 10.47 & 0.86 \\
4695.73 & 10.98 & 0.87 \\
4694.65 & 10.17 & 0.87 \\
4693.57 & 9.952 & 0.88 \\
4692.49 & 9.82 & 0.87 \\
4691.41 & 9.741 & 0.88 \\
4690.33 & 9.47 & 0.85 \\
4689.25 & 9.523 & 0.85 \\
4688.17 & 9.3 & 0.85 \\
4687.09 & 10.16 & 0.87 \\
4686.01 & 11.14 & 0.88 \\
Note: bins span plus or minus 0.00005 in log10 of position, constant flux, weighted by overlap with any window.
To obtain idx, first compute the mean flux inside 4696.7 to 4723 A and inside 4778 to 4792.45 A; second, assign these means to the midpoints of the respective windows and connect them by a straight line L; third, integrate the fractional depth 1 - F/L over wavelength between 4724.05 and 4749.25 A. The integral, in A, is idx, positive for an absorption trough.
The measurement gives 2.2 A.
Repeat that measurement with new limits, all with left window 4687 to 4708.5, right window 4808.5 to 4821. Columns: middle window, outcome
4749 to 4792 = 6.7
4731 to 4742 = 0.9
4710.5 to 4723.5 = 0.3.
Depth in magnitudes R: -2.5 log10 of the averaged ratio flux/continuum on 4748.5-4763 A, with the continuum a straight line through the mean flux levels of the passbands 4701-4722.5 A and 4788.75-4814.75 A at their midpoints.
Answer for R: 0.163 mag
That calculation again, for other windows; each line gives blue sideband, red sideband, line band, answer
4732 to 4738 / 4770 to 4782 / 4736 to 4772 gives 0.096 mag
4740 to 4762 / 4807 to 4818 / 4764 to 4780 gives 0.239 mag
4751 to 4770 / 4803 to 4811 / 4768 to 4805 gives -0.121 mag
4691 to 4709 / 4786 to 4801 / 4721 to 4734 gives 0.053 mag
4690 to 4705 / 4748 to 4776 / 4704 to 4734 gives -0.039 mag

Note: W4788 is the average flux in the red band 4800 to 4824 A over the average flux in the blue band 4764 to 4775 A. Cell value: 1.57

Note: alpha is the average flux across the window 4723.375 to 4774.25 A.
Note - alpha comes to 8.98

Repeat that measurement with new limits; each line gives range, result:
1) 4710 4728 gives 10.4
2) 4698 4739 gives 10.2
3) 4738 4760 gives 9.58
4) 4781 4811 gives 11.1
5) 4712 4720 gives 10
